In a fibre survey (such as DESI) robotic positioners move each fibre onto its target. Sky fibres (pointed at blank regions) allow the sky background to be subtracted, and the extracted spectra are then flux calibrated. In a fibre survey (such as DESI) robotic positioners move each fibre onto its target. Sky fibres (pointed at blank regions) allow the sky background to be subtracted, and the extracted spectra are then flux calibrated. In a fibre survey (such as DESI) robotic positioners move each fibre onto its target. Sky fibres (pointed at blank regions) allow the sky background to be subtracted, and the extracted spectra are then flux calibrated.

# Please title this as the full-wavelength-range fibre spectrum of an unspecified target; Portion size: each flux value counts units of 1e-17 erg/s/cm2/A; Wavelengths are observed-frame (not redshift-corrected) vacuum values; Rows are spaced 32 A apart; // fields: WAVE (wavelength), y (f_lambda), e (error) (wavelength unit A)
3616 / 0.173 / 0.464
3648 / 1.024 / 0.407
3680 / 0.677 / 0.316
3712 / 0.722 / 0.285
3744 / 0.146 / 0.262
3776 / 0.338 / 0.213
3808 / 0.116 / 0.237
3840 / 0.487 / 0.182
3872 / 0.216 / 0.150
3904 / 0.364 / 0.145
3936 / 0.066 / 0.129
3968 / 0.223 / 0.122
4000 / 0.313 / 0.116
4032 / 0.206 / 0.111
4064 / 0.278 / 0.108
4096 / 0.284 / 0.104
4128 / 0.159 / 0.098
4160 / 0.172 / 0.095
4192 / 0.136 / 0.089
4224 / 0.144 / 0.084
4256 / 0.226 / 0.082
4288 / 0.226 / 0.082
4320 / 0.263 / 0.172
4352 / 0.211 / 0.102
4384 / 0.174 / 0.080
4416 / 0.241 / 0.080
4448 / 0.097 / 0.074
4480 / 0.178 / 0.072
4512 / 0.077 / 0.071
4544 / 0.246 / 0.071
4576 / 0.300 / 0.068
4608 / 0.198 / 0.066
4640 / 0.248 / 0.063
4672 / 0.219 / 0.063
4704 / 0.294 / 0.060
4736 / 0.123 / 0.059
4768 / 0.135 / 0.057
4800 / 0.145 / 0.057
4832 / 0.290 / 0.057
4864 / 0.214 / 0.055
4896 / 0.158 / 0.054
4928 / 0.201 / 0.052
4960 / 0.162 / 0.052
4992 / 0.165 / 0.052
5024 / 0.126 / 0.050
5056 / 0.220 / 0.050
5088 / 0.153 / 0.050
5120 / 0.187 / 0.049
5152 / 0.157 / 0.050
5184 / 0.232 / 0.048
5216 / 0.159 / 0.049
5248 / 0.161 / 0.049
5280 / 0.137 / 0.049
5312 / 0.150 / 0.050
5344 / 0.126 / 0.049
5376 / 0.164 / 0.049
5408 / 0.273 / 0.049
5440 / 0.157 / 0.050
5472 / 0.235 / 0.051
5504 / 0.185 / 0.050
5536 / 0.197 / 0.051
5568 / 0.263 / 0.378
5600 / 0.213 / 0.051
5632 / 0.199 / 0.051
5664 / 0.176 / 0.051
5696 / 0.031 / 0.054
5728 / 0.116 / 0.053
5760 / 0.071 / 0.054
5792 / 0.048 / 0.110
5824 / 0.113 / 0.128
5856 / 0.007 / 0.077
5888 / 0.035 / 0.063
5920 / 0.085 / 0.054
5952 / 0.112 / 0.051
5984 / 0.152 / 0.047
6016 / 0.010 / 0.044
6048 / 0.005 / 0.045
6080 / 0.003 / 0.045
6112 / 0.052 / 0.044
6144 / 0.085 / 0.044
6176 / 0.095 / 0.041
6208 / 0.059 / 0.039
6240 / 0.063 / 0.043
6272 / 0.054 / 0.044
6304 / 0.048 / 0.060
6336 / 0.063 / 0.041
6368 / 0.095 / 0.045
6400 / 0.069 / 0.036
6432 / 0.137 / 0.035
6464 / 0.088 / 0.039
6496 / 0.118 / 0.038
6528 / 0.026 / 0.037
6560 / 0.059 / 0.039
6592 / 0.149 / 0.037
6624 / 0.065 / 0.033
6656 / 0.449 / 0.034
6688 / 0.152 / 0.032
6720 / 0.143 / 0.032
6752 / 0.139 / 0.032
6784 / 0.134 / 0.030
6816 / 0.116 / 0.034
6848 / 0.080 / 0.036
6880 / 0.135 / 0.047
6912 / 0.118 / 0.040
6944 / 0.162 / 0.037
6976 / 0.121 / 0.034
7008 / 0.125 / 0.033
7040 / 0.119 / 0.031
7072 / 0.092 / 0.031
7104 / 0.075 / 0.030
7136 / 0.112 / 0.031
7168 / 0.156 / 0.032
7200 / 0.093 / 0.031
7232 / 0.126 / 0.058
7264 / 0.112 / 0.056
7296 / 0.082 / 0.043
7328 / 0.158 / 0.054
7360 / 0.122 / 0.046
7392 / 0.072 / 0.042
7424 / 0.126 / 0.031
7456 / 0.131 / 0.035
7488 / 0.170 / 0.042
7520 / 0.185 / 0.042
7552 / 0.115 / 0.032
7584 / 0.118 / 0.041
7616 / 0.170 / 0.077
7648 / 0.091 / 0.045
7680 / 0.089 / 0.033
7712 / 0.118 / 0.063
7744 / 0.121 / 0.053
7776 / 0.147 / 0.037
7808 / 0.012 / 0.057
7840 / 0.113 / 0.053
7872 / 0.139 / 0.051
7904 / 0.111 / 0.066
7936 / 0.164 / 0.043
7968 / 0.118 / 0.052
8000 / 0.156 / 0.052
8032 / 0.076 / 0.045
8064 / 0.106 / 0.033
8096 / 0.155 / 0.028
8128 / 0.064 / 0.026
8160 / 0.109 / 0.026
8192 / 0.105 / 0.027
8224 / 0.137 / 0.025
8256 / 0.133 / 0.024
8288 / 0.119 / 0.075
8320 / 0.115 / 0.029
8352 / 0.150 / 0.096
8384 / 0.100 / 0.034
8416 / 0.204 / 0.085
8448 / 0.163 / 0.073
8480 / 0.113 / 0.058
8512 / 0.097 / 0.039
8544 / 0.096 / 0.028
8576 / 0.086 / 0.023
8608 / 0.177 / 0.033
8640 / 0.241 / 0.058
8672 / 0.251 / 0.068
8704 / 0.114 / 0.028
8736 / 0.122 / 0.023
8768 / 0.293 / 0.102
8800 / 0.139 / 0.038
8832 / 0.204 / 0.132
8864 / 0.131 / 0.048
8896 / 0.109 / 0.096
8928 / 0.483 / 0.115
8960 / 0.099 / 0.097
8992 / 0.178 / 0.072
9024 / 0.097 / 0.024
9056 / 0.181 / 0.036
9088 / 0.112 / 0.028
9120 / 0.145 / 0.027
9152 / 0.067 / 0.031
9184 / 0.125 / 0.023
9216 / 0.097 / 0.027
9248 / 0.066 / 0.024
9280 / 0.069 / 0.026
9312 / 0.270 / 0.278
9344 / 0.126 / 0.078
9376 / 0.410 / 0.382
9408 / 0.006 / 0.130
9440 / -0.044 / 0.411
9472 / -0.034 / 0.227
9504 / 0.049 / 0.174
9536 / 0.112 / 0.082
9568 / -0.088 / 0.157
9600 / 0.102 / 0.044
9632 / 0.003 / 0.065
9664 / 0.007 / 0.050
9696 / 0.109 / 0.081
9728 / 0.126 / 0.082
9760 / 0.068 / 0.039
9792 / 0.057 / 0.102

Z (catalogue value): 0.78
